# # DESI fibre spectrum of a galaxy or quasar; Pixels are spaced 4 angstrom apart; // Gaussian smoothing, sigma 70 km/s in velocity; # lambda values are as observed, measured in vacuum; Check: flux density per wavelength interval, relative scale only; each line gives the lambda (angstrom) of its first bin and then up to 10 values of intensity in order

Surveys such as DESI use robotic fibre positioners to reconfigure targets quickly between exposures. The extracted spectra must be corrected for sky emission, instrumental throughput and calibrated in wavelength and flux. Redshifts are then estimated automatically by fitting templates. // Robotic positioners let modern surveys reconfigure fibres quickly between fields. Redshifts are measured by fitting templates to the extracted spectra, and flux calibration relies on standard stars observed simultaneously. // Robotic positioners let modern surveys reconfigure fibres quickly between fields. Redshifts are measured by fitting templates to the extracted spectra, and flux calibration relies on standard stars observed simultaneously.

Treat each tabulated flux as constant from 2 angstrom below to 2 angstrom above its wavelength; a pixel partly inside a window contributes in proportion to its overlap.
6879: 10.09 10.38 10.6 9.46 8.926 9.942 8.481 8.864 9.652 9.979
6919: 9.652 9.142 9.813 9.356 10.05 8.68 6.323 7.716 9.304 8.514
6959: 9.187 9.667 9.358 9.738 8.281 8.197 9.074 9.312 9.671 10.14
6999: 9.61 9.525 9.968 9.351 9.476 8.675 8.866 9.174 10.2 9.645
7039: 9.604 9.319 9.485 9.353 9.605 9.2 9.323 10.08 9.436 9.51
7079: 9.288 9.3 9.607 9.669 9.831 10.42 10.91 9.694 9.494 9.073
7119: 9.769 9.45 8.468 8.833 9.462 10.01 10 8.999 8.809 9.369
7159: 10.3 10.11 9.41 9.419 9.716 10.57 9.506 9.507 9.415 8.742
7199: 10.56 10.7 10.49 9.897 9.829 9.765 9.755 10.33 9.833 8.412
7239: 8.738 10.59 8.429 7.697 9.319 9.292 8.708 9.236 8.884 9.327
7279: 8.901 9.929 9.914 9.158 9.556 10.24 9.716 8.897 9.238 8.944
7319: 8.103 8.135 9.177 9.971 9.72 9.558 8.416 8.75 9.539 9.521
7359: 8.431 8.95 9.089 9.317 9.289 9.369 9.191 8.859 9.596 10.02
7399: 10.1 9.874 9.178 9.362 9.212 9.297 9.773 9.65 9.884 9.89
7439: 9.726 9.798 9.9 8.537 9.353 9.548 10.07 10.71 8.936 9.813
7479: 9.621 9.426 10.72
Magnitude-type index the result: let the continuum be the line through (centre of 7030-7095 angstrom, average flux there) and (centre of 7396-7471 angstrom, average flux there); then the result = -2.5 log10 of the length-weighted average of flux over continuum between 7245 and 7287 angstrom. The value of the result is 0.07 mag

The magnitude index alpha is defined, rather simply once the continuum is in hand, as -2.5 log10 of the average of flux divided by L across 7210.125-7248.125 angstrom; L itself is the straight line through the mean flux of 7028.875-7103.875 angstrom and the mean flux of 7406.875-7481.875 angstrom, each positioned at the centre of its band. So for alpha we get 0.01 mag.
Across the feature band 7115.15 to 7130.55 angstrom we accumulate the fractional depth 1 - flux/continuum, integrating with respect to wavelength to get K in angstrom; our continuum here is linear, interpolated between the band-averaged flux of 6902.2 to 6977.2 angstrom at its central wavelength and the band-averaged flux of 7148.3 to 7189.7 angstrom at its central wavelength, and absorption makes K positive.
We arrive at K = 0.6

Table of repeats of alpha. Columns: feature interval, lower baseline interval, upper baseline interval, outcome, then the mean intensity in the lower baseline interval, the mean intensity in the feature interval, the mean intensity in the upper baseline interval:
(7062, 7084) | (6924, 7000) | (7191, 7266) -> -0.03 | 9.05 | 9.51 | 9.5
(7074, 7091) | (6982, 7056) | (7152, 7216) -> 0.02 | 9.48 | 9.45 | 9.83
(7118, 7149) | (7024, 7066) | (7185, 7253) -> 0.02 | 9.49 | 9.36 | 9.57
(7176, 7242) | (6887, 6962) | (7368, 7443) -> -0.05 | 9.11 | 9.77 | 9.53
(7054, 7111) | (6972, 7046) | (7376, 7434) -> -0.04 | 9.35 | 9.7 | 9.53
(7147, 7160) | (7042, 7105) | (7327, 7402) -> 0.02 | 9.65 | 9.35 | 9.32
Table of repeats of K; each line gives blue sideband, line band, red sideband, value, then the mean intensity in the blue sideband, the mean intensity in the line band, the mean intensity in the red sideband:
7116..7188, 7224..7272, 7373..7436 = 2.0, 9.53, 9.14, 9.53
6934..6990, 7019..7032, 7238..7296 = -0.5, 8.81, 9.24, 9.18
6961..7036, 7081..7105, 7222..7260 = -1.7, 9.36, 9.96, 9.22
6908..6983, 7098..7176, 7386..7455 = -2.7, 9.03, 9.57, 9.57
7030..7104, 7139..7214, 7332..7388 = -2.3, 9.65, 9.76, 9.16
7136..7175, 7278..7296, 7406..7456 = 0.1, 9.61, 9.52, 9.51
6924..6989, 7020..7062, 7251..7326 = -2.1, 8.91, 9.42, 9.15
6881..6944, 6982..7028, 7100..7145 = 0.2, 9.38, 9.42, 9.58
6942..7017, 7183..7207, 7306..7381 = -1.9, 9.11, 9.82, 9.08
